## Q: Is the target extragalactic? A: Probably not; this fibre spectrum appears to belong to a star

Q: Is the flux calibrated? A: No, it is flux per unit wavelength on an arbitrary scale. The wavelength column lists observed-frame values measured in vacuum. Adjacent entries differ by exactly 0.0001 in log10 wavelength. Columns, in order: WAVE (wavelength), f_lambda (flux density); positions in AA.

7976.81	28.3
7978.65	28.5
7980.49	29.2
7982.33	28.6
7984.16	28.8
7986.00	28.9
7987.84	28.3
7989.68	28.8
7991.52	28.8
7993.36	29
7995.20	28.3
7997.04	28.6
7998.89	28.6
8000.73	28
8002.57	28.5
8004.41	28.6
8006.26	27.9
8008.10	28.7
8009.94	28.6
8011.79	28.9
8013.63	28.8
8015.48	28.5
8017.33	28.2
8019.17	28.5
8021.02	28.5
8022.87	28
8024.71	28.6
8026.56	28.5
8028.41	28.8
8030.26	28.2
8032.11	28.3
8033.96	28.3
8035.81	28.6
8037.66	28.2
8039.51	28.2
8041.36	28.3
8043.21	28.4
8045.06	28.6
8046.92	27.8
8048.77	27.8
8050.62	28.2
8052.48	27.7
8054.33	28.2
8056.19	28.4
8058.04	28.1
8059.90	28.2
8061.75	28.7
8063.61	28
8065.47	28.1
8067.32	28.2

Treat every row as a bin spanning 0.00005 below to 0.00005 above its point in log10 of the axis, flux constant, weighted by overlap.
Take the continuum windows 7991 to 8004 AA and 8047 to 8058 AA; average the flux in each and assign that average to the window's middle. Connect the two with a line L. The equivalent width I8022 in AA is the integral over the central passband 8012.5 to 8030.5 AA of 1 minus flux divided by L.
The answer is -0.09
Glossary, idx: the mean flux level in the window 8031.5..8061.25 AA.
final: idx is 28.2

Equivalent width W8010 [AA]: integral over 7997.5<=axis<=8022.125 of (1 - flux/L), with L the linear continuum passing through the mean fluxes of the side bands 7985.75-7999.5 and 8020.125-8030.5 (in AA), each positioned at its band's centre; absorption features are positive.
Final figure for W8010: 0.0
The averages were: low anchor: 28.6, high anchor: 28.4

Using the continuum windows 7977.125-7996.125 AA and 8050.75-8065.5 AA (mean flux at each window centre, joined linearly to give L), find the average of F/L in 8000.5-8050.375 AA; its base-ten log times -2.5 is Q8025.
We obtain 0.00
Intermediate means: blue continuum 28.7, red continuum 28.2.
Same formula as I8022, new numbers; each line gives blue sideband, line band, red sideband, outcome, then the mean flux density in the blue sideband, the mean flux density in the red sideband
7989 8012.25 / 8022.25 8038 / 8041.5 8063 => -0.03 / 28.5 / 28.2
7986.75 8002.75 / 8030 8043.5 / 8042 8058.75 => -0.04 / 28.5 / 28.1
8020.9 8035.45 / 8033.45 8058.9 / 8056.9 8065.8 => 0.10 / 28.4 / 28.2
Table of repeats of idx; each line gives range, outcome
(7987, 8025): 28.5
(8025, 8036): 28.4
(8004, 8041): 28.4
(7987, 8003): 28.5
